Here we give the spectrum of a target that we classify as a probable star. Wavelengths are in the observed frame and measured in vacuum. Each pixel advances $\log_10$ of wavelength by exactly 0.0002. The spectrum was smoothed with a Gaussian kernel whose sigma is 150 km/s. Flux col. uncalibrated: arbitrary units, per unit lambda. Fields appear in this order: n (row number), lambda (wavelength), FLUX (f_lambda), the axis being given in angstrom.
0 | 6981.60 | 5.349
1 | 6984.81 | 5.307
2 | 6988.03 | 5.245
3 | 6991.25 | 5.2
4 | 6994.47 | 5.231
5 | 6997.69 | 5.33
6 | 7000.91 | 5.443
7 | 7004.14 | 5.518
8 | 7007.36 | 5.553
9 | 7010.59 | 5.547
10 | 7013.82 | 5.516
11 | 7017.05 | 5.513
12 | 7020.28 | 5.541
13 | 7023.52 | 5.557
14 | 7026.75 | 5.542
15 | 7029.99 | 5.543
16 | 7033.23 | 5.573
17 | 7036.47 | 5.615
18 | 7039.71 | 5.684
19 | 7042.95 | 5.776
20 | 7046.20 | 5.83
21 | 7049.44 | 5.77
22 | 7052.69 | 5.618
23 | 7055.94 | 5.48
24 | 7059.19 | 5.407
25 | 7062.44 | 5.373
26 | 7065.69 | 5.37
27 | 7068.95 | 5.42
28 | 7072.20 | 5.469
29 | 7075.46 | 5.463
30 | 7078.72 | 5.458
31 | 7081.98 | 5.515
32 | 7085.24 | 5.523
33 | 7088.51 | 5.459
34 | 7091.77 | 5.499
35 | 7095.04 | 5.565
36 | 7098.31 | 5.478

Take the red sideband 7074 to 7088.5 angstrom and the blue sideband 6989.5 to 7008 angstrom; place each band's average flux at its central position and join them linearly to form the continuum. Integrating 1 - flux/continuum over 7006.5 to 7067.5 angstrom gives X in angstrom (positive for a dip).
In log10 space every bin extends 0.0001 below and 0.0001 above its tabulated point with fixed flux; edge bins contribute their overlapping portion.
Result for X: -1.6 angstrom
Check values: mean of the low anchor 5.37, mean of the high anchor 5.48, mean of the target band 5.57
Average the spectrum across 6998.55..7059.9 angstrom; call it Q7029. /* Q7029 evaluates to 5.58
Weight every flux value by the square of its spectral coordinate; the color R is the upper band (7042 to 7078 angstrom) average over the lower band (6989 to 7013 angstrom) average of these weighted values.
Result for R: 1.0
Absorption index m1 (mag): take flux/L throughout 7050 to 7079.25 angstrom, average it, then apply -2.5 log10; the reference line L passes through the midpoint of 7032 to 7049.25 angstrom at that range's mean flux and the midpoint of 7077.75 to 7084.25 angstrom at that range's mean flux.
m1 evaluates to 0.02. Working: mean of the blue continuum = 5.71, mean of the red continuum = 5.5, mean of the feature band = 5.46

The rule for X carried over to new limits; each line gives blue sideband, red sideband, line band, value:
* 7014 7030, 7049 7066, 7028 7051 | -0.7 angstrom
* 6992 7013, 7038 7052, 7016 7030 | 0.1 angstrom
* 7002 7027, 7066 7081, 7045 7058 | -0.4 angstrom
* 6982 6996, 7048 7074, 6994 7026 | -1.0 angstrom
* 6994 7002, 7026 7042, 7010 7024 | -0.1 angstrom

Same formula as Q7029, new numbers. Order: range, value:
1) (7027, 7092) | 5.54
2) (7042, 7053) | 5.76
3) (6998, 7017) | 5.5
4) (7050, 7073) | 5.46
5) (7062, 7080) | 5.43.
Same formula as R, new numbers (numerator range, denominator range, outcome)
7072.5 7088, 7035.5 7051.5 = 0.97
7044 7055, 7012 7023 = 1.05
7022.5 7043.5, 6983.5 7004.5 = 1.07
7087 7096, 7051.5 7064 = 1.02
